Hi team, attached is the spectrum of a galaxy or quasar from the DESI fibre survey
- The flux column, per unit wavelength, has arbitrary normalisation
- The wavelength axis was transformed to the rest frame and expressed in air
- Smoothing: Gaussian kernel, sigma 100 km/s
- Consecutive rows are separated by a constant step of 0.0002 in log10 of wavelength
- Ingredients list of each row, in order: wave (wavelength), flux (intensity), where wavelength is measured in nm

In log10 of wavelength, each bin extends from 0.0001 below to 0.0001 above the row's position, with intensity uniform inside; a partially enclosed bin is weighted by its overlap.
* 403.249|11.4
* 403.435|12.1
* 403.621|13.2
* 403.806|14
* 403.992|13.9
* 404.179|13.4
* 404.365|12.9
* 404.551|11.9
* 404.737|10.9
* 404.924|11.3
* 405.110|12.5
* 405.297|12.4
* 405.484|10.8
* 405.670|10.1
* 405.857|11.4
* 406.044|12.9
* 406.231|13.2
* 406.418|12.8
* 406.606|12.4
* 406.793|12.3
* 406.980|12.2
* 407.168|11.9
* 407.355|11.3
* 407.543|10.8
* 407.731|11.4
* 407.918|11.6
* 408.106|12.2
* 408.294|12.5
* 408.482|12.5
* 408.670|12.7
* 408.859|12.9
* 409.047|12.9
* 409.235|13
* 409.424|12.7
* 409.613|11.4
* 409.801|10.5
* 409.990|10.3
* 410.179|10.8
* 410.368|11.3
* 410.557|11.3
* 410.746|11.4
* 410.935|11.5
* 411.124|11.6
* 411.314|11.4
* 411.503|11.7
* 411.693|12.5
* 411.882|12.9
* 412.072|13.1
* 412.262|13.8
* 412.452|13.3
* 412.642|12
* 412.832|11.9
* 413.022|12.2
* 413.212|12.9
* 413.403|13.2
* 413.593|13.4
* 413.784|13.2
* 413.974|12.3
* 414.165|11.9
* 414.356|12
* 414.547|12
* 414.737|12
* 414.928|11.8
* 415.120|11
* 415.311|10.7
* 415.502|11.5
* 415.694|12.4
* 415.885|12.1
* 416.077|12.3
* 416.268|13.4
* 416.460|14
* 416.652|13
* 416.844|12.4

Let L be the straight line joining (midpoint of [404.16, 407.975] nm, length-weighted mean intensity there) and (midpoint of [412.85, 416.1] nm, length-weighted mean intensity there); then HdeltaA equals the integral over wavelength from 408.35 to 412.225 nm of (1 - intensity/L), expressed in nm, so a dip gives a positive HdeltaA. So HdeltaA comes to 0.025 nm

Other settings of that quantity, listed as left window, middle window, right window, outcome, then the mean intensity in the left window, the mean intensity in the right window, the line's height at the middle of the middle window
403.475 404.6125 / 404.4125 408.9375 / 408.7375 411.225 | 0.198 nm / 13.2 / 11.7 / 12.5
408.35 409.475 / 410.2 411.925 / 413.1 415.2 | 0.128 nm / 12.8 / 12.3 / 12.6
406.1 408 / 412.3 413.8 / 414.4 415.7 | -0.139 nm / 12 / 11.6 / 11.7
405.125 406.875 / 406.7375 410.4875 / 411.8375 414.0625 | 0.151 nm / 12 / 12.8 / 12.4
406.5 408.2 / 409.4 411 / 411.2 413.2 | 0.135 nm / 11.8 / 12.5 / 12.2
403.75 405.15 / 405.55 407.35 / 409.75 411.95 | 0.020 nm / 12.6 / 11.4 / 12.2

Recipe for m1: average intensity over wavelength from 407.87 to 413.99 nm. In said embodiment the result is 12.2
